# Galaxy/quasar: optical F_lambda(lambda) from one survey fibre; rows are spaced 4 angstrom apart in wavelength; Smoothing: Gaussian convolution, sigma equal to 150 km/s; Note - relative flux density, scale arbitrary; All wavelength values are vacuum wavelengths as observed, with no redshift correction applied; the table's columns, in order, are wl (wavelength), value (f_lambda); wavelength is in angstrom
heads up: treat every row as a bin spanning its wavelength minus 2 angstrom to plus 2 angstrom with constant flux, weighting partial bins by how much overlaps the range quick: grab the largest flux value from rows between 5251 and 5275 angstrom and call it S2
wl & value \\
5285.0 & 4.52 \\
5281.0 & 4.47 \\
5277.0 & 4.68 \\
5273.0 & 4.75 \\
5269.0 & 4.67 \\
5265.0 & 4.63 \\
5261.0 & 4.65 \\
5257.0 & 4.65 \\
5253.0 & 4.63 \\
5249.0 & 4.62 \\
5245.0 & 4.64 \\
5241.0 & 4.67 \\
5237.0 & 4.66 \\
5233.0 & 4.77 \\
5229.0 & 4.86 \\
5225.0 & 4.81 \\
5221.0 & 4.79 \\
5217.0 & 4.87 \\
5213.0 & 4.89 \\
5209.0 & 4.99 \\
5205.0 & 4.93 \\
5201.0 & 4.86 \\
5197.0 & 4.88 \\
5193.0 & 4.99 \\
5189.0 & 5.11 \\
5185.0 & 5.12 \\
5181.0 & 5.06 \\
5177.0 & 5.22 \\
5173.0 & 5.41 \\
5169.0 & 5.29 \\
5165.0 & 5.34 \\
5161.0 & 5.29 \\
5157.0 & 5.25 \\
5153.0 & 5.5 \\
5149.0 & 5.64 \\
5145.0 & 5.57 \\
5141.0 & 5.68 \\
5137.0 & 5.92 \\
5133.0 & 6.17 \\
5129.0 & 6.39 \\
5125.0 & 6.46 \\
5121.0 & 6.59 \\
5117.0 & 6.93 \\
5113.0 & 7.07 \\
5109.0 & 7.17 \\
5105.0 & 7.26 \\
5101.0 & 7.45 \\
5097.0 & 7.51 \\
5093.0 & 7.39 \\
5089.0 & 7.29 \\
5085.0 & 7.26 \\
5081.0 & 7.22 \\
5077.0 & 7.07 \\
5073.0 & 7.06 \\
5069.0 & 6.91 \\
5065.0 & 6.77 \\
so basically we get 4.75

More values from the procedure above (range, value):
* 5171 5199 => 5.41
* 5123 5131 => 6.46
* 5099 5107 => 7.45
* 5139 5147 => 5.68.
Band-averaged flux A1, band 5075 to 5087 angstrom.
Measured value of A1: 7.18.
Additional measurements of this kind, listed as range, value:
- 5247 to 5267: 4.64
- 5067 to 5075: 6.98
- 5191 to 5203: 4.91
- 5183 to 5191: 5.12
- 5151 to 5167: 5.34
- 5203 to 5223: 4.89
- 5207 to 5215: 4.94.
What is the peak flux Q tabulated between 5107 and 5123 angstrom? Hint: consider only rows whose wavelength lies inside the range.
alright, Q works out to 7.17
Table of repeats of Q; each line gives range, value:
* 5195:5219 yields 4.99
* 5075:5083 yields 7.22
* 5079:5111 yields 7.51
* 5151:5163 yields 5.5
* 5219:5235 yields 4.86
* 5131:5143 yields 6.17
